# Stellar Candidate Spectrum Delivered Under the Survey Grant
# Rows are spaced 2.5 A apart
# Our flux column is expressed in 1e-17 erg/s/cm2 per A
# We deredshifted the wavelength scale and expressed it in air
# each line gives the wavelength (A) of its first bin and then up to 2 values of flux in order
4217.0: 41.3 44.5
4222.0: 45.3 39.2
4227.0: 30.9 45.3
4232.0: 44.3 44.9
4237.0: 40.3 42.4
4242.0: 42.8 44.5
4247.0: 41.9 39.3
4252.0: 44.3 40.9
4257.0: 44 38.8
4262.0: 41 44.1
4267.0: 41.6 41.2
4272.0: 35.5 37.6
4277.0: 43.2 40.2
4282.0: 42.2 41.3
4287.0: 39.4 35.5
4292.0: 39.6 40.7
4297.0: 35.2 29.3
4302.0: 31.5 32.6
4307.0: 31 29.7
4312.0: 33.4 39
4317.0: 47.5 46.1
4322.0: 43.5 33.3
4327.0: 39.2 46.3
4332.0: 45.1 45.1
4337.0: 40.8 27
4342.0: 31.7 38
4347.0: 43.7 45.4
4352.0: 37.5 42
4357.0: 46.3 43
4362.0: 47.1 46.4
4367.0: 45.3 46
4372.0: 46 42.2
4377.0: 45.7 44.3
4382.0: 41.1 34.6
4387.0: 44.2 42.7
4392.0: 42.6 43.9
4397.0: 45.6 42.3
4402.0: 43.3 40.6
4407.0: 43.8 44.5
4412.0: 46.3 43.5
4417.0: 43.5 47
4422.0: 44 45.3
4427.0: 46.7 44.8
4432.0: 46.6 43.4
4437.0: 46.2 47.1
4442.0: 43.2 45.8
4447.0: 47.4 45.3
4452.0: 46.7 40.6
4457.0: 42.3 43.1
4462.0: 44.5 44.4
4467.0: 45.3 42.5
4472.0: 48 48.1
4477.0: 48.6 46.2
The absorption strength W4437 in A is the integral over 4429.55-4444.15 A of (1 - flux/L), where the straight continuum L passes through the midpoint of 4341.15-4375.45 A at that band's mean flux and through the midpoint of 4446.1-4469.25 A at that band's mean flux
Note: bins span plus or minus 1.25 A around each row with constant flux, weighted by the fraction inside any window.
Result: -0.4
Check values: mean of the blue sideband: 43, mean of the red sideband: 44.3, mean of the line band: 45.3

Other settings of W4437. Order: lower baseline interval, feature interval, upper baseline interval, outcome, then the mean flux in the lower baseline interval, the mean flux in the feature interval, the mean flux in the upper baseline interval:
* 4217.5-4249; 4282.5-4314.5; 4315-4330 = 5.3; 42.1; 35.3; 42.3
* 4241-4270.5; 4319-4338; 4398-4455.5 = 0.4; 42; 42.3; 44.7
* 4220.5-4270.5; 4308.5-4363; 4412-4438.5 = 3.8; 41.9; 40.5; 45.2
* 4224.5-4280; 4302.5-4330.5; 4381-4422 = 2.7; 41.3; 38.1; 43.1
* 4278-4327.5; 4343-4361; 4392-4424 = -0.7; 37.5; 42.2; 44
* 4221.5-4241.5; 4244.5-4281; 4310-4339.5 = 0.1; 41.5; 41.1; 40.8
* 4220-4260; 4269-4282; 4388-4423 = 0.8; 41.9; 39.7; 43.8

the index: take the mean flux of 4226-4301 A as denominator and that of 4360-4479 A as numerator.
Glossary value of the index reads 1.10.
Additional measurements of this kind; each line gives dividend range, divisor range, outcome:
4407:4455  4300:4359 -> 1.16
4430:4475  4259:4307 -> 1.18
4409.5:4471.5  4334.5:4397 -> 1.06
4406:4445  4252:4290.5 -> 1.11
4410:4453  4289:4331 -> 1.22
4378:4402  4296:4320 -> 1.21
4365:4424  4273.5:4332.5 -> 1.14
